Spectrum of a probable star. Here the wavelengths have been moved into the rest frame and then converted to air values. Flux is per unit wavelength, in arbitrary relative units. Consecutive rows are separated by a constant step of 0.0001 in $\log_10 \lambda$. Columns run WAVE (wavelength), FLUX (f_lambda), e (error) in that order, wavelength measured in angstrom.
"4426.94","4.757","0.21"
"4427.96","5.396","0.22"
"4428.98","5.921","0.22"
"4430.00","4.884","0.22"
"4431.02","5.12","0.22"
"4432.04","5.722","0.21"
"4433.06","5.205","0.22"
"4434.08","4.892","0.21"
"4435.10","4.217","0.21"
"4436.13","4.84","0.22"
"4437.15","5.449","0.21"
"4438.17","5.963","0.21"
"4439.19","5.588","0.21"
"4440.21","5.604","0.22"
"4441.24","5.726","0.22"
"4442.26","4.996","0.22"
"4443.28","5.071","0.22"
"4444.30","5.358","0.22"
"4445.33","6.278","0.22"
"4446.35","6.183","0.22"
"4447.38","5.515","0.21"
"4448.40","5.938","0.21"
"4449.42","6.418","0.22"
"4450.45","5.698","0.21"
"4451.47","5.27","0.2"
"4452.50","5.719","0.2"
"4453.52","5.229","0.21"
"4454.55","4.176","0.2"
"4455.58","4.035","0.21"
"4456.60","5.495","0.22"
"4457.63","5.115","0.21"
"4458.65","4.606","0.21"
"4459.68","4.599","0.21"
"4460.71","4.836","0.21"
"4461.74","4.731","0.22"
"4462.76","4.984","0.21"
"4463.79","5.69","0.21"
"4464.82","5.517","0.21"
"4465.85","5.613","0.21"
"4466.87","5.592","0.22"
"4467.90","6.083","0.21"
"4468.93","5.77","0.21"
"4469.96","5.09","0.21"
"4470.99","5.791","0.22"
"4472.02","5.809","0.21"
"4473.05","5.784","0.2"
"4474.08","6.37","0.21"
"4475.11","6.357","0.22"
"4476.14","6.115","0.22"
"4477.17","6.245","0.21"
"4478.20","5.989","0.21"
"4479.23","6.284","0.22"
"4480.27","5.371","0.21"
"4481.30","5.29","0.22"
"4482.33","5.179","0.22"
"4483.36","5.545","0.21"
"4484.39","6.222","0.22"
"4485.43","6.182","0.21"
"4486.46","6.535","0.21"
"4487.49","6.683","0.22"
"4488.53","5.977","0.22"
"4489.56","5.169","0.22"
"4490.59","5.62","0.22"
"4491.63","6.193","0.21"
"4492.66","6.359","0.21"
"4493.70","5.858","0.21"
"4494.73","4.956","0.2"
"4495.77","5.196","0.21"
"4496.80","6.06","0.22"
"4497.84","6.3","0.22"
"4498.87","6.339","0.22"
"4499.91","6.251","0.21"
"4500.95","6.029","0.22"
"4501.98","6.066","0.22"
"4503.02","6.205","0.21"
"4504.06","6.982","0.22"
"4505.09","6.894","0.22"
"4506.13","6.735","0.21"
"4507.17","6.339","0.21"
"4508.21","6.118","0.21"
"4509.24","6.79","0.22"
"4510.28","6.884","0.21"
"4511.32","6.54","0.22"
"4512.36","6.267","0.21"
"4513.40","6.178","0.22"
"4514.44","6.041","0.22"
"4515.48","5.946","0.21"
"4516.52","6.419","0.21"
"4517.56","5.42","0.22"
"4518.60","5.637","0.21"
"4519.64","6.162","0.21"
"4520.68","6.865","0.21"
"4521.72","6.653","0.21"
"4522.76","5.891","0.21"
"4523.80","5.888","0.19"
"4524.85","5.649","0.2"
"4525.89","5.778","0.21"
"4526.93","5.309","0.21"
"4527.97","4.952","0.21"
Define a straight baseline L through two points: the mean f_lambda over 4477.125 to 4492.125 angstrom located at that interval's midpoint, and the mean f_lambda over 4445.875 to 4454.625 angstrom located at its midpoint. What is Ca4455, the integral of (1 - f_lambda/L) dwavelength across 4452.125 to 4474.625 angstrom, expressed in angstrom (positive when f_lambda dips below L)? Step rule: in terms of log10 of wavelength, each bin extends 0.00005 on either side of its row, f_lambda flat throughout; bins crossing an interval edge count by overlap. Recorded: 1.7 angstrom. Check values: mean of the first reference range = 5.64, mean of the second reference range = 5.89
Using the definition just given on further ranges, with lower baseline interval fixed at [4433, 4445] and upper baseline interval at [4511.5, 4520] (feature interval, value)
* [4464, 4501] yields -1.2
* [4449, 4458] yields 0.3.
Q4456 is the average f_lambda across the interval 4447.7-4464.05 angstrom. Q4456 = 5.16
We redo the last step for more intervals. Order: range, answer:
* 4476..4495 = 5.89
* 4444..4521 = 5.84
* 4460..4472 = 5.43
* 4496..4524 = 6.29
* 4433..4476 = 5.42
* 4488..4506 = 6.04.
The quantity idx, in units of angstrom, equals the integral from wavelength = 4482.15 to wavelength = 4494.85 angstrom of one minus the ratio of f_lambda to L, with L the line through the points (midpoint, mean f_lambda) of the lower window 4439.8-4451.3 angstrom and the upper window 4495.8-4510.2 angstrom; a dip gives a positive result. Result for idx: 0.6 angstrom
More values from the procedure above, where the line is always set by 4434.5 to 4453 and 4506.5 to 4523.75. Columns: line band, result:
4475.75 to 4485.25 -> 0.2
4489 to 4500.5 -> 0.4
